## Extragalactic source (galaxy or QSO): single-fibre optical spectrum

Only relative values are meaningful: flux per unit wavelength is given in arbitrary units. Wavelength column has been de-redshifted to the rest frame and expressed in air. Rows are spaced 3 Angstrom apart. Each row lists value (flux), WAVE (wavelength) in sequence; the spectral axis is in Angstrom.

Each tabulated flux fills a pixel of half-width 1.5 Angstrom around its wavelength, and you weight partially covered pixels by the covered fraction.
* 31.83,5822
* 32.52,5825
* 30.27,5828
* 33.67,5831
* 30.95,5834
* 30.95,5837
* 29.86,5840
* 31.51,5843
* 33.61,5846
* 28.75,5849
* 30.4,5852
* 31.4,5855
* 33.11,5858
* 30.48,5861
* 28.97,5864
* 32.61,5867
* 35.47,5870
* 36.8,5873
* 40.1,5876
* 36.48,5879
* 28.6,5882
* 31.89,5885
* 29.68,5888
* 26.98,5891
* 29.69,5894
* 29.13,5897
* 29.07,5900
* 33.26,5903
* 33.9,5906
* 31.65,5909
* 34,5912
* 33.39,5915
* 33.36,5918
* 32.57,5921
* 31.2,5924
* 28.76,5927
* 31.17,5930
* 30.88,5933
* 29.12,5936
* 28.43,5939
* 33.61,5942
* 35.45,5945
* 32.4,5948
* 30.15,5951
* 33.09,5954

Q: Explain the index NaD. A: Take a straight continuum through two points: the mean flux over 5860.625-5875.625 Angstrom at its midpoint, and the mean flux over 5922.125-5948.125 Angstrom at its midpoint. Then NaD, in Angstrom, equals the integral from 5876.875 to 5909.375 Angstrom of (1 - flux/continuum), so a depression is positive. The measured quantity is 1.59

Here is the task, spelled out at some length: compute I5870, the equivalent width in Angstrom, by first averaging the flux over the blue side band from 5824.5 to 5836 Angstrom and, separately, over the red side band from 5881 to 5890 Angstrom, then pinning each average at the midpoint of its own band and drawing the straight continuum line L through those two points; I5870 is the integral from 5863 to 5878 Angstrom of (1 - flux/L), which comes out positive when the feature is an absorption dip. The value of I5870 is -2.3 Angstrom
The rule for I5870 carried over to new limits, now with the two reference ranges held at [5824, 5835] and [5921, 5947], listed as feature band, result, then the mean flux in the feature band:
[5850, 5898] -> -0.62 Angstrom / 32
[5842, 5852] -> 0.19 Angstrom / 31.1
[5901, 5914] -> -0.70 Angstrom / 33.1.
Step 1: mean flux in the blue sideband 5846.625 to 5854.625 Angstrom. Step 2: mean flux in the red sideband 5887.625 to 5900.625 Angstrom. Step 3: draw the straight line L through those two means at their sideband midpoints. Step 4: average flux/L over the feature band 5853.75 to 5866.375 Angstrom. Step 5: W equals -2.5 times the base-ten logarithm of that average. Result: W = -0.04 mag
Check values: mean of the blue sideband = 30.3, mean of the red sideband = 28.8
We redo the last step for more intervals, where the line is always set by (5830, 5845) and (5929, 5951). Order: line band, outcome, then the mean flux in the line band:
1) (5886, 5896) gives 0.09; 29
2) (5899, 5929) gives -0.02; 32.2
